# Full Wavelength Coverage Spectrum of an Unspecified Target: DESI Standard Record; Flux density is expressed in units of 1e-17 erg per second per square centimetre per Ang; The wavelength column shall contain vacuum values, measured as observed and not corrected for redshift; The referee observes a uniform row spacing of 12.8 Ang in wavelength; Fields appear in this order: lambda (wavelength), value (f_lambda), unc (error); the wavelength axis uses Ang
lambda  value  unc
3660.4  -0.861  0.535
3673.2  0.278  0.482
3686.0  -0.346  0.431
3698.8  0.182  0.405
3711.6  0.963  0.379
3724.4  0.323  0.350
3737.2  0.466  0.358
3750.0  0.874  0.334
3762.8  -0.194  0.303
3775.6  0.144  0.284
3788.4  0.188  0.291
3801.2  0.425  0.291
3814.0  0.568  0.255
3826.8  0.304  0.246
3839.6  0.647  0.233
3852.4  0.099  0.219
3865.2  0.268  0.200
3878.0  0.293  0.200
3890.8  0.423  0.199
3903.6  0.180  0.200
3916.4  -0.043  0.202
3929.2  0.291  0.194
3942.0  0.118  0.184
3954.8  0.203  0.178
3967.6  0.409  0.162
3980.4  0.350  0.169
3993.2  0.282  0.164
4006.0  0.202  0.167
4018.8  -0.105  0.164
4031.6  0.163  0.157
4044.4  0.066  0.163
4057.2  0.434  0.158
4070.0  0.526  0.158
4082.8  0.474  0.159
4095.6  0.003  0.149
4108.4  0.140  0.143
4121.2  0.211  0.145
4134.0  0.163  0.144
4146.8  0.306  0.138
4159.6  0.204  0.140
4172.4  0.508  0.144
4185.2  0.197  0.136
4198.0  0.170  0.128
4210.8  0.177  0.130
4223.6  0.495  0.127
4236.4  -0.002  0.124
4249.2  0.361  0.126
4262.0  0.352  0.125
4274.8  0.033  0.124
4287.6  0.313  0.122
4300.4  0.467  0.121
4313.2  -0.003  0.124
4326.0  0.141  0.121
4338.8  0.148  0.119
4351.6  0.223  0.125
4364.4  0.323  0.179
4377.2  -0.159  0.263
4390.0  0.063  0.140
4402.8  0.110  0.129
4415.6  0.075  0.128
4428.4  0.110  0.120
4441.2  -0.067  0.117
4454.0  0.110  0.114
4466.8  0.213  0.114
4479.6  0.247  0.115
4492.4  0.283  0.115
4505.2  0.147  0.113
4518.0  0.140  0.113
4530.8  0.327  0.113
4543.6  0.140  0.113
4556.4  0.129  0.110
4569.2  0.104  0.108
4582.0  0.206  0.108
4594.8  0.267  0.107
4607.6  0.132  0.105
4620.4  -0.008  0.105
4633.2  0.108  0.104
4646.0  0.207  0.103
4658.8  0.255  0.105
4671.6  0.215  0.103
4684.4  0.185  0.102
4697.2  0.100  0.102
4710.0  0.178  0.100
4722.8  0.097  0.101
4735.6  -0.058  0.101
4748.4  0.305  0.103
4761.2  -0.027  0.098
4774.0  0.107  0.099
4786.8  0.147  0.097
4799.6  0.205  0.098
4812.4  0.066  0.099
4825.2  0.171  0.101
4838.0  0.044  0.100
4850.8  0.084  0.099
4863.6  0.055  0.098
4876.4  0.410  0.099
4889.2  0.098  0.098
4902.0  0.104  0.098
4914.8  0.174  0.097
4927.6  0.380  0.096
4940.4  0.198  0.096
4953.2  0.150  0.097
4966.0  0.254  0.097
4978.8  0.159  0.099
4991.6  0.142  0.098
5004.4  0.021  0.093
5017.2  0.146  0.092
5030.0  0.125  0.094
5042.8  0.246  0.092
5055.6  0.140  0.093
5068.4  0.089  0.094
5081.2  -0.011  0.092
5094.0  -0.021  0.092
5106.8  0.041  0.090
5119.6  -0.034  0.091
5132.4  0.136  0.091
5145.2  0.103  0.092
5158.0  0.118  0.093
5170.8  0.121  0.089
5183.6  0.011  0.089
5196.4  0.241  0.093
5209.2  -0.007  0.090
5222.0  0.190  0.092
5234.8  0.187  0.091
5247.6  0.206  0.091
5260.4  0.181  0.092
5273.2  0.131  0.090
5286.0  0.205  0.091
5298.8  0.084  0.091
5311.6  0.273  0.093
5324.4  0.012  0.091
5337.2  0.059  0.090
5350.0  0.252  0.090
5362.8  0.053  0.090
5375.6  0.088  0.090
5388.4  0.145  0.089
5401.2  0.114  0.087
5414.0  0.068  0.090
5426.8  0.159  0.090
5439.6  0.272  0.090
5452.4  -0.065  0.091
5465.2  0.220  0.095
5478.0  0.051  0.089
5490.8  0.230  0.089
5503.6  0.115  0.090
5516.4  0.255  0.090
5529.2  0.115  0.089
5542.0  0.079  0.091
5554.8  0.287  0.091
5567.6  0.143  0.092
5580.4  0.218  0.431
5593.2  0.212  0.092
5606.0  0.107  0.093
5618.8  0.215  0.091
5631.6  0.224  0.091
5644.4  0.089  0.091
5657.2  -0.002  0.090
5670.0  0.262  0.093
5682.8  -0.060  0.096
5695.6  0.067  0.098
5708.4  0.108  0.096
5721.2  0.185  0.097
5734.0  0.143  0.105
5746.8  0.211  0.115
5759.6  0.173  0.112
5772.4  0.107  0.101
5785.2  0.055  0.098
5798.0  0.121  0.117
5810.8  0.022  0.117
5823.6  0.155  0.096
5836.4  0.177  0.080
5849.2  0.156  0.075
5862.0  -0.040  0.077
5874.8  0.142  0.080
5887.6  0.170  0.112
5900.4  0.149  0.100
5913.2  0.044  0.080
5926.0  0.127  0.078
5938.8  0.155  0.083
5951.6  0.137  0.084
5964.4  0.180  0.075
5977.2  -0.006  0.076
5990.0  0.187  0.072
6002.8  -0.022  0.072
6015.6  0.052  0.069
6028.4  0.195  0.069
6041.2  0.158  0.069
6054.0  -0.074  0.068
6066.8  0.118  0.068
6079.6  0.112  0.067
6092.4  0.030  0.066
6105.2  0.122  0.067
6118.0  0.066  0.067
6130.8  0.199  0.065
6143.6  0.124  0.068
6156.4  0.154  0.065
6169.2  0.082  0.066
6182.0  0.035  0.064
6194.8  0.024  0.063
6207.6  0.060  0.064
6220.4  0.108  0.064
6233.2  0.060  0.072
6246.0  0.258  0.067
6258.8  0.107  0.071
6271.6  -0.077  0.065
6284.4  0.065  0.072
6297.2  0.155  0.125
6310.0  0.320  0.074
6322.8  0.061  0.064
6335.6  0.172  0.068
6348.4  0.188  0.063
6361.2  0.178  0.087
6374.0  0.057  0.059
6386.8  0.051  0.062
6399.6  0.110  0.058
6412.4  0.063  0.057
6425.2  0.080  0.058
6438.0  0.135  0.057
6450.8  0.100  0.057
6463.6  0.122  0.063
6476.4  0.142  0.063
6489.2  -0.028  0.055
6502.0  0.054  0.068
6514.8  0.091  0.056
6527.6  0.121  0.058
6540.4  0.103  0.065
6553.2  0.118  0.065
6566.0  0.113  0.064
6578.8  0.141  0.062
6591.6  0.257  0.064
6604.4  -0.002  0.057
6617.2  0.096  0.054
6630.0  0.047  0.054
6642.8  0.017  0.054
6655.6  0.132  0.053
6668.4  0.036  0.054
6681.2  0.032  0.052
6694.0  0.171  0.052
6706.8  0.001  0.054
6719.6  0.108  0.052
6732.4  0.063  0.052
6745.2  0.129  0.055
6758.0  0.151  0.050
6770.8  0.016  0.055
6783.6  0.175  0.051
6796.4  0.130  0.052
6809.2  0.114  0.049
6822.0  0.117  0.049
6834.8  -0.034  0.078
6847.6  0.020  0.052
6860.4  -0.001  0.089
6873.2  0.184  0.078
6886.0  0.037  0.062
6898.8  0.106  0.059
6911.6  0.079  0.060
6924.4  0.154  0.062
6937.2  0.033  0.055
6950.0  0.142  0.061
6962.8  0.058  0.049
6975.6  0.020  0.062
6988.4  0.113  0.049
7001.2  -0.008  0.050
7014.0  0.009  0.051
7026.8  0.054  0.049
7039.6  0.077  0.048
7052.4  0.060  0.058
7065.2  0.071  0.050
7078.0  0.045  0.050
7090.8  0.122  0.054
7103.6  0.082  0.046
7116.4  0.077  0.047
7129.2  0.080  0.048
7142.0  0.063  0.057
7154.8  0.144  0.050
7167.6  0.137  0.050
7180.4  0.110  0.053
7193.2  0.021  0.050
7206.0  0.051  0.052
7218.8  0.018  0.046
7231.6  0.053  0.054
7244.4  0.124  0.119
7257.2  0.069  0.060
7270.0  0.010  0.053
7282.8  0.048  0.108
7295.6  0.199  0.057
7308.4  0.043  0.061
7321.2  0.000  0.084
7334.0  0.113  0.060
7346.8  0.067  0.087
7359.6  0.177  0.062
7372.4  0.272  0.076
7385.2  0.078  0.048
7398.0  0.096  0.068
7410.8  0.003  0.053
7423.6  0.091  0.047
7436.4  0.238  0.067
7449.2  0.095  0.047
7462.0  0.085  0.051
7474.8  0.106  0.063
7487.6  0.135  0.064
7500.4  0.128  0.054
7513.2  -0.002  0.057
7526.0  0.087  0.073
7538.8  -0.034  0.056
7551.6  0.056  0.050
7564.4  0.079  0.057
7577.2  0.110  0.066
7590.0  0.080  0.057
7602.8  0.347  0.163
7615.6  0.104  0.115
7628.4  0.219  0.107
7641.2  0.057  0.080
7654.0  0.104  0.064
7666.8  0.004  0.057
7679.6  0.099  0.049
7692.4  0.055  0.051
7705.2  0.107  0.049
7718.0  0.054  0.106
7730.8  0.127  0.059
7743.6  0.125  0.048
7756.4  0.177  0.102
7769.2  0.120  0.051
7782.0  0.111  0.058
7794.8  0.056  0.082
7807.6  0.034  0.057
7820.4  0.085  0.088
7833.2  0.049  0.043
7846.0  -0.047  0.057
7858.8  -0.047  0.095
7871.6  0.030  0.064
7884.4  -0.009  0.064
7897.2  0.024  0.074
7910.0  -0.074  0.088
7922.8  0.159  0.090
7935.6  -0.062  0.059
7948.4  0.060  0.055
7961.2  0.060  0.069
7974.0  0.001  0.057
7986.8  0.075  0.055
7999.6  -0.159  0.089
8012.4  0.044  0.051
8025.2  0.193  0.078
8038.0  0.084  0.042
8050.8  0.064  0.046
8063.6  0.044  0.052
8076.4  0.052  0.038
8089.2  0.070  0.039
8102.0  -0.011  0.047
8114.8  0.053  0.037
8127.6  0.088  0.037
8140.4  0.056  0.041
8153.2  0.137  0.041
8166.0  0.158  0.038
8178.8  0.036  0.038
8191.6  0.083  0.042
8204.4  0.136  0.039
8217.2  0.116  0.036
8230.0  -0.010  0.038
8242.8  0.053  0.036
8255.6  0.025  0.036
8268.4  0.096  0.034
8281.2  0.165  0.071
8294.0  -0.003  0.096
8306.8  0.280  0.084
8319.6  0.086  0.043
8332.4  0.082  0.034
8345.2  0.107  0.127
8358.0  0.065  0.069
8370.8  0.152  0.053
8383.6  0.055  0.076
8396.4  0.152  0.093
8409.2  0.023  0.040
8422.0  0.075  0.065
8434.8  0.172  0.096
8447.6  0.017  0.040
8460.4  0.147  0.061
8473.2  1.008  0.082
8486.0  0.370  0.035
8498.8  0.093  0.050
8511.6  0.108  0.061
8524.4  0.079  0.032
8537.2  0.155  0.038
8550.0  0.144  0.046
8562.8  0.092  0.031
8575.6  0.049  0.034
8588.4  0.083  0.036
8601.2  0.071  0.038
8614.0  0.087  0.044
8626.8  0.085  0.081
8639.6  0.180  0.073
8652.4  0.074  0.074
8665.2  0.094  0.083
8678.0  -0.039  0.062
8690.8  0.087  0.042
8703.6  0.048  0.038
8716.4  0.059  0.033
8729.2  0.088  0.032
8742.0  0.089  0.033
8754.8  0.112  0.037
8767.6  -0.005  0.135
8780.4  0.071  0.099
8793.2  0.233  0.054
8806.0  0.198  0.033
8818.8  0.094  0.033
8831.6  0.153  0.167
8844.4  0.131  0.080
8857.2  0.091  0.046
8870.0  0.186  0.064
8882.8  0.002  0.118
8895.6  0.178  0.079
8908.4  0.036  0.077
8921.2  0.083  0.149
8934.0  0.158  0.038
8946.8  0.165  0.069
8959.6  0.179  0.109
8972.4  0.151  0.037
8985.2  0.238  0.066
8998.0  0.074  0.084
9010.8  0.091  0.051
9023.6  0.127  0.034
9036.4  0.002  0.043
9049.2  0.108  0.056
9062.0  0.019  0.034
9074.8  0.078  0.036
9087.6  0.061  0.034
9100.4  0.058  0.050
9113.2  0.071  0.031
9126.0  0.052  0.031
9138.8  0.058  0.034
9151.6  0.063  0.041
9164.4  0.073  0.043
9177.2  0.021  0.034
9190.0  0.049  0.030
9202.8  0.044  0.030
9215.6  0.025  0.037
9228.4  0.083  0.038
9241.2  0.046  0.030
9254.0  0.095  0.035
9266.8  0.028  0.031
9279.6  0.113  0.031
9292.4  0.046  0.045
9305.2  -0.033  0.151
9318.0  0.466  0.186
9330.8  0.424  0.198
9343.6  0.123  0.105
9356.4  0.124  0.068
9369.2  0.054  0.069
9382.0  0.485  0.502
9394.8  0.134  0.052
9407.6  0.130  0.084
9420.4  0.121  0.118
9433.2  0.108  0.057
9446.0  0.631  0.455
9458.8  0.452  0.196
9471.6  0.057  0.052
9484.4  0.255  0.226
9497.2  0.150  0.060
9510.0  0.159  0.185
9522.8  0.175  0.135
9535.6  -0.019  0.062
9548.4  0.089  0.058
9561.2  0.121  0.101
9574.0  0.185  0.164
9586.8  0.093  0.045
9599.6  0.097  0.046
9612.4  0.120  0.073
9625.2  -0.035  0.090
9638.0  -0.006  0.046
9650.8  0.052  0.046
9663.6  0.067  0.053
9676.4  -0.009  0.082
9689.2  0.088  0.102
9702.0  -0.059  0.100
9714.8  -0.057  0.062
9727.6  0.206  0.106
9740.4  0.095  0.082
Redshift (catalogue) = 1.273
